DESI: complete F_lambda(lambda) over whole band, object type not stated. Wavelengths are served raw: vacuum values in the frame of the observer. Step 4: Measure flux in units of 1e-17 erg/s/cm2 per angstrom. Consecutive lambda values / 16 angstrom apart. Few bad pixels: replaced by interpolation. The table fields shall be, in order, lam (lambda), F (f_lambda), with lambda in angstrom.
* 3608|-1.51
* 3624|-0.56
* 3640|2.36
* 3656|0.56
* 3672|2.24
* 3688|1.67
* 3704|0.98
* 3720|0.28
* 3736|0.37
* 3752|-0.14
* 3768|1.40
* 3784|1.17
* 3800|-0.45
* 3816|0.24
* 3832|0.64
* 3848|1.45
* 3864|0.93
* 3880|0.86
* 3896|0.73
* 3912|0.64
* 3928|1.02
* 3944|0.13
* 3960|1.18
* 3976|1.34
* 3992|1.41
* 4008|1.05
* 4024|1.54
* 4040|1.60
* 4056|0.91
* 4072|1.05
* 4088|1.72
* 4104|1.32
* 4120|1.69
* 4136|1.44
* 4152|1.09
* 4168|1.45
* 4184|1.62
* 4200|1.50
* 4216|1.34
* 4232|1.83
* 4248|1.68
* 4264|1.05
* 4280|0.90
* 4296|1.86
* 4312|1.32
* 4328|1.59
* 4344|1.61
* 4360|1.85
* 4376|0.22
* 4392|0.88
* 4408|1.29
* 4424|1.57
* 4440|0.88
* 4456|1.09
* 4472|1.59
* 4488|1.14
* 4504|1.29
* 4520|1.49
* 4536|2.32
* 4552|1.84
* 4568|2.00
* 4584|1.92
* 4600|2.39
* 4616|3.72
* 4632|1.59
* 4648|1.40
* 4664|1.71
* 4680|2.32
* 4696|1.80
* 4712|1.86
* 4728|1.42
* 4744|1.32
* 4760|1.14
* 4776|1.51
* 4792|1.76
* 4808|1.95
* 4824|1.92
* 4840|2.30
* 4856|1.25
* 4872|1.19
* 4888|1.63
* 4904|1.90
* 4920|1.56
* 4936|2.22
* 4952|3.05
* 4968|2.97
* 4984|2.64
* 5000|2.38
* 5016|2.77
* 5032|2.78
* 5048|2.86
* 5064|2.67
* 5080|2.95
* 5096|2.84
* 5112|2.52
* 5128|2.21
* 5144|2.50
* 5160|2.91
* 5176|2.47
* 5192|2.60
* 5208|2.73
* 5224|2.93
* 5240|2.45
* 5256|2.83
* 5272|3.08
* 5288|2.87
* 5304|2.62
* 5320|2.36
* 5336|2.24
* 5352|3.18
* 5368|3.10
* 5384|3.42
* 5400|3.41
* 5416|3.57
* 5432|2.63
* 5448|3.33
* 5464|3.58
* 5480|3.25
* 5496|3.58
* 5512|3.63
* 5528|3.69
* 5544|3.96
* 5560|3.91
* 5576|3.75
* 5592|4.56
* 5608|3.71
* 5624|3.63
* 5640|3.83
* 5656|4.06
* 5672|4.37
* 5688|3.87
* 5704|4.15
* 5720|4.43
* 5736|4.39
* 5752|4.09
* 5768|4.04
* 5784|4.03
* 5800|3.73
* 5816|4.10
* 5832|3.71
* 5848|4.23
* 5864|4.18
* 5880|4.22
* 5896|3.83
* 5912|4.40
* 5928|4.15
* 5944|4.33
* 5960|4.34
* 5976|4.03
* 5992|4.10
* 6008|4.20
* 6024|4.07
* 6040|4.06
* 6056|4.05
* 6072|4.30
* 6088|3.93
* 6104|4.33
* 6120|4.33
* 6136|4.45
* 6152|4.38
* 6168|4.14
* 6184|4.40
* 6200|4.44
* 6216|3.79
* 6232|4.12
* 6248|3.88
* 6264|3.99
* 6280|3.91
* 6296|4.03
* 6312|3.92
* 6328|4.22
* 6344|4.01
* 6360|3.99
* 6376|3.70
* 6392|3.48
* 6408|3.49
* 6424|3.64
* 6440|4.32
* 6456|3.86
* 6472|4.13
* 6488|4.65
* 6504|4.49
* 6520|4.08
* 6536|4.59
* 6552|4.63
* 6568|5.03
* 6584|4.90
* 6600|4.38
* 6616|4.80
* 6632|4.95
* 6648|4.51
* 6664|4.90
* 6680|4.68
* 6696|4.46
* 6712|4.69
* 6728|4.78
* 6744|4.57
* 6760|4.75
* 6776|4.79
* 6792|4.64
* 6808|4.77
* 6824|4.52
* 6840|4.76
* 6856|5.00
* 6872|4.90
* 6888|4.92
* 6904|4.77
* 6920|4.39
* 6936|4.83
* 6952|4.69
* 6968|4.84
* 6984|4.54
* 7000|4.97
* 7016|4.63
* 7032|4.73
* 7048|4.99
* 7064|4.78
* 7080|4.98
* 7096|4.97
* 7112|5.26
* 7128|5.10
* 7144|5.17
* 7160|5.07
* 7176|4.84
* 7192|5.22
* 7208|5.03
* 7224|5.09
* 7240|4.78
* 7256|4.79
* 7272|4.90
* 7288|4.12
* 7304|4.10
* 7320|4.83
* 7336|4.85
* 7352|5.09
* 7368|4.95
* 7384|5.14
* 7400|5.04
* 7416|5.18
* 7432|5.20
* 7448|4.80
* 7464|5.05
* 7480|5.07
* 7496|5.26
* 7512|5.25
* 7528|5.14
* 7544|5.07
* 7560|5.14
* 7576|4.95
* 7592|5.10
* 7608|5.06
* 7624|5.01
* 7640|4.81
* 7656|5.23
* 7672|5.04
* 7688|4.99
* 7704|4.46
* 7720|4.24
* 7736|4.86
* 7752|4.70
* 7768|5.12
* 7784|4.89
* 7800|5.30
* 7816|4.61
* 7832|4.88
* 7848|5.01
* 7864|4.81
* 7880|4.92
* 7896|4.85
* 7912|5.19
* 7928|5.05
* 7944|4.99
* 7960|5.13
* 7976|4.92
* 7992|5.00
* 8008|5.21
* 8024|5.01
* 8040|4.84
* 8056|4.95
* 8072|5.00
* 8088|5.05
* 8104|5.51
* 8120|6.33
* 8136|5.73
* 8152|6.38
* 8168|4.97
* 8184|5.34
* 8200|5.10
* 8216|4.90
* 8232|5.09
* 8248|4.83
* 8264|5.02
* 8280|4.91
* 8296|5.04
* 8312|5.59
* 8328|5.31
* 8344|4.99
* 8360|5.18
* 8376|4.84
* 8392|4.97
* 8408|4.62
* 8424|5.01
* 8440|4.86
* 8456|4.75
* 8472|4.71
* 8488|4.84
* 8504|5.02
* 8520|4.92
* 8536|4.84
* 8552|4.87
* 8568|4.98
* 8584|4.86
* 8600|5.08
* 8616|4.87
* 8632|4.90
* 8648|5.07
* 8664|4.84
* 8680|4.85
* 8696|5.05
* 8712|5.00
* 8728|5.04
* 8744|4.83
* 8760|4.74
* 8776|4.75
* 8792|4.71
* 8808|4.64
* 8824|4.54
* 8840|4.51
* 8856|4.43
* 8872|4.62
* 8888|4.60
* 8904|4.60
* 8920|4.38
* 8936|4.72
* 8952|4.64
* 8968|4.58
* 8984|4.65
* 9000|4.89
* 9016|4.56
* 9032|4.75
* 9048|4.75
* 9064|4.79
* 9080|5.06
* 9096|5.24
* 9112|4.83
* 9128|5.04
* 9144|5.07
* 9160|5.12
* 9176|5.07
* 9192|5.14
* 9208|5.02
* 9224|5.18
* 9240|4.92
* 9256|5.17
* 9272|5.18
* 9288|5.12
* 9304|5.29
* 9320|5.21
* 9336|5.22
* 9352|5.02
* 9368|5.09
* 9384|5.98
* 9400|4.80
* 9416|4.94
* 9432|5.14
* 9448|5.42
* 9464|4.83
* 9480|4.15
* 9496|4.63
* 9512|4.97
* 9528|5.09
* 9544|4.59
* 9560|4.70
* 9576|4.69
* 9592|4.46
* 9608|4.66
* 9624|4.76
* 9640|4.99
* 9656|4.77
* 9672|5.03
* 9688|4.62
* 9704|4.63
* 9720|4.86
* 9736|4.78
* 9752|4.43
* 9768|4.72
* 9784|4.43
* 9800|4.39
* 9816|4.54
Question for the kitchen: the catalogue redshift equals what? 0.238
